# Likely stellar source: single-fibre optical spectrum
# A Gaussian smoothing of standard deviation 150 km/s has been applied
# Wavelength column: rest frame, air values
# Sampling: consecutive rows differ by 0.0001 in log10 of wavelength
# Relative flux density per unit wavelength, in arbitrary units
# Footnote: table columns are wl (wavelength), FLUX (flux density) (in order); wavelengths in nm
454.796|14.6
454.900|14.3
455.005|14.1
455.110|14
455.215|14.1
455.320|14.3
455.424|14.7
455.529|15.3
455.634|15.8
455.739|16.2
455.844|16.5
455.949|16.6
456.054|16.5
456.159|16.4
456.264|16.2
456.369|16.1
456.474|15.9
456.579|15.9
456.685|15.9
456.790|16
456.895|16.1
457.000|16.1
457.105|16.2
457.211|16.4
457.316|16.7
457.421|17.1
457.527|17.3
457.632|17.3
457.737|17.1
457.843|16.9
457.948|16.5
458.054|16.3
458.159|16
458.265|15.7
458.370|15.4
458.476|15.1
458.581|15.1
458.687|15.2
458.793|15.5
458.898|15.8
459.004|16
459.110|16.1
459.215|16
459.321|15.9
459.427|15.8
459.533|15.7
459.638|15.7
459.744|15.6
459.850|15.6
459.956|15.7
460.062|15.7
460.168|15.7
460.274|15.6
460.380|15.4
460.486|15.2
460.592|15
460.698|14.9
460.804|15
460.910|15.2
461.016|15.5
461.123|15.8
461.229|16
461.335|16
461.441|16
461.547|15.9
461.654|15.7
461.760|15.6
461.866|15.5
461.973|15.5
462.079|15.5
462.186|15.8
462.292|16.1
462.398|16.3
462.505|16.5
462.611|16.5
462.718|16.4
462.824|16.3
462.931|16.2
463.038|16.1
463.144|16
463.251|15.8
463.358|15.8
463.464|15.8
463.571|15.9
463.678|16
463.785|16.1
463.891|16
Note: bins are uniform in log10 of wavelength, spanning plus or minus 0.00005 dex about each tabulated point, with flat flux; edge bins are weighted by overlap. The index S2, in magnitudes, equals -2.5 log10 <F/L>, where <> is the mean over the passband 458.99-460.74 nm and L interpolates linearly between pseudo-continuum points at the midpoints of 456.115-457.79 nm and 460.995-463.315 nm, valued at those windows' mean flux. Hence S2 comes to 0.04 mag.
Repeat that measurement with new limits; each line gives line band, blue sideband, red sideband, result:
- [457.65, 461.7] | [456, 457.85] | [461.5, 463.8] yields 0.03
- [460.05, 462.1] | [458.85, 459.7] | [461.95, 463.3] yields 0.03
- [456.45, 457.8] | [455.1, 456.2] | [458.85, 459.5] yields -0.05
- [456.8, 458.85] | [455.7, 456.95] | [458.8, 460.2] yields -0.01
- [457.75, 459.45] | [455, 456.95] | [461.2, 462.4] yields -0.01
